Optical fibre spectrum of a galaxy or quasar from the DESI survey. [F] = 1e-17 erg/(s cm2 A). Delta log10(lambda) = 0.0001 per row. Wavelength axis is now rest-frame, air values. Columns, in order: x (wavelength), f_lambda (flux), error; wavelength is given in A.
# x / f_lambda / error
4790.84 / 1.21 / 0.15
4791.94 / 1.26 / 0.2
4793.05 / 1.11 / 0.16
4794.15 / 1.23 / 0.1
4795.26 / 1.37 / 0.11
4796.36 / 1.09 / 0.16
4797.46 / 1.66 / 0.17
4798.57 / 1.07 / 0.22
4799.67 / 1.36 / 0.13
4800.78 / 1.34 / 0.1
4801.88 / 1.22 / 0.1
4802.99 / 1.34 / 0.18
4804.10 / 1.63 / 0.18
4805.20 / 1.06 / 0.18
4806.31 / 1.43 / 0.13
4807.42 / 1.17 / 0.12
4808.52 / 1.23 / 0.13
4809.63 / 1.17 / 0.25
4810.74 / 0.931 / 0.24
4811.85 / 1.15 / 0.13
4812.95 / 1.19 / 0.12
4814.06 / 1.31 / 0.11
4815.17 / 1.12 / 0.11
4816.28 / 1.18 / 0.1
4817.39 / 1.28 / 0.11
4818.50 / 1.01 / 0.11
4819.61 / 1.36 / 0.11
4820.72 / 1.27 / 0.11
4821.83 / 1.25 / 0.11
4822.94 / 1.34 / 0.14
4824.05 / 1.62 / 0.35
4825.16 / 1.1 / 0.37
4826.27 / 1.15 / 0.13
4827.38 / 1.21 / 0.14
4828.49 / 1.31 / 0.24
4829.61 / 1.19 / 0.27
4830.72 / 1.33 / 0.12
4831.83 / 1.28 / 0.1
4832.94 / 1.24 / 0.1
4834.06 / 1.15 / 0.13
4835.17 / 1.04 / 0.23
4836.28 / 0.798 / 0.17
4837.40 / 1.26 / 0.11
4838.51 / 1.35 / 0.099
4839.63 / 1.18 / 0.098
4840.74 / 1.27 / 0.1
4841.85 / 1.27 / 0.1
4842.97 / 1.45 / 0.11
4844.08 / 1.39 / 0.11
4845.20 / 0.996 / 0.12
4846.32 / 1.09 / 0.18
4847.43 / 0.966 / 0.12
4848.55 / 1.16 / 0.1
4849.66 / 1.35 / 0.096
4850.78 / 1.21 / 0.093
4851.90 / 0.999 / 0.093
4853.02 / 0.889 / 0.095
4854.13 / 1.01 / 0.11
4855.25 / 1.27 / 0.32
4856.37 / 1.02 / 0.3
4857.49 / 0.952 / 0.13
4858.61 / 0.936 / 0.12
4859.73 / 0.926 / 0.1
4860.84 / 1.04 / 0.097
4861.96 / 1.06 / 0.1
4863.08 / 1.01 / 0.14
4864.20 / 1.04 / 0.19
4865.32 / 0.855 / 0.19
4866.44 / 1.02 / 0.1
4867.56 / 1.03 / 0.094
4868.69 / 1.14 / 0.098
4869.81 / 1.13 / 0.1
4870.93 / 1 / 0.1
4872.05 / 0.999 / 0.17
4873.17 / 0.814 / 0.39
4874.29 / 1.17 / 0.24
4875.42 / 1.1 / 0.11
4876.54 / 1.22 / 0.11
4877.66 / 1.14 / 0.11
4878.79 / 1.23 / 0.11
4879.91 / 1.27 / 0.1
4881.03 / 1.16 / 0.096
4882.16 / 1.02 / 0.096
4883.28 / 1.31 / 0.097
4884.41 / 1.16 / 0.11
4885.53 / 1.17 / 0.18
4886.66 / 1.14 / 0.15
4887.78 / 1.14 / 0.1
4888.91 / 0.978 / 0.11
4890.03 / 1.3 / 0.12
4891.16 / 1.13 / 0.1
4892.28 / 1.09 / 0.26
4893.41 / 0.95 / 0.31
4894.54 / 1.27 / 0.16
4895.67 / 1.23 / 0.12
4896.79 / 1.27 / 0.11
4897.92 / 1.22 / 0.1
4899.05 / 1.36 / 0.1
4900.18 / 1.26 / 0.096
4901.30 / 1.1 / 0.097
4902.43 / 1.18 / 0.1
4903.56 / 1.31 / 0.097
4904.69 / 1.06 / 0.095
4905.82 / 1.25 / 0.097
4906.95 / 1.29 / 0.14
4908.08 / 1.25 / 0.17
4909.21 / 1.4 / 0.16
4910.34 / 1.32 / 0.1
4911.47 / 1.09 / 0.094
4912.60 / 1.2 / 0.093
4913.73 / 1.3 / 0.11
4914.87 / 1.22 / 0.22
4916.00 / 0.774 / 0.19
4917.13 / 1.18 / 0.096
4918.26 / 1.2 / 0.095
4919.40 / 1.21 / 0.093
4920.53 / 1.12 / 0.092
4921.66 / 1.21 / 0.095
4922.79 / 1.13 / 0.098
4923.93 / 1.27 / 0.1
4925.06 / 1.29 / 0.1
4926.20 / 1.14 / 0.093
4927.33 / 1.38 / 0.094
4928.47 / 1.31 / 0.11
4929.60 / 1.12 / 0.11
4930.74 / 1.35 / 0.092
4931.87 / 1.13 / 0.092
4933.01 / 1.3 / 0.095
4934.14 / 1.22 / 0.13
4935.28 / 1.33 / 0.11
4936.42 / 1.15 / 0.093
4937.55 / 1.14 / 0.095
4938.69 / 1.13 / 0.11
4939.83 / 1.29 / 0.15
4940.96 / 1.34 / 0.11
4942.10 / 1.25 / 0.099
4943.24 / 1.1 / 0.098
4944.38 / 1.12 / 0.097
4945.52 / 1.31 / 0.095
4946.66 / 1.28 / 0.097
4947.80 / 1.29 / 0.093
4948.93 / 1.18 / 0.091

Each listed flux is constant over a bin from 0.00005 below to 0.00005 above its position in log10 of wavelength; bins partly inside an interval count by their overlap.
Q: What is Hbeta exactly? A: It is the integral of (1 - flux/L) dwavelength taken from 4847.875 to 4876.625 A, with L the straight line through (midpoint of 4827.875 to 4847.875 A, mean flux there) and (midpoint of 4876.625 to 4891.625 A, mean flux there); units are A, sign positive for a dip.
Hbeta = 3.2 A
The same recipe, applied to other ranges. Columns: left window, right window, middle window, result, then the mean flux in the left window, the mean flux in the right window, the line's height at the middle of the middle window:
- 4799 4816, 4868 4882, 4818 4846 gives -0.9 A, 1.24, 1.11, 1.19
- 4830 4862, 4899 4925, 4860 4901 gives 1.7 A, 1.14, 1.2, 1.17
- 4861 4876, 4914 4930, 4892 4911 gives -1.7 A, 1.03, 1.18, 1.13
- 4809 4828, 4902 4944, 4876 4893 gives 0.7 A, 1.21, 1.21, 1.21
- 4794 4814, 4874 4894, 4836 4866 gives 2.3 A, 1.26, 1.15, 1.19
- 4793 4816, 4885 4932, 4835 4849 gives 0.6 A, 1.25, 1.2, 1.23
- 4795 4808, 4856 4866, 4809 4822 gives 0.5 A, 1.31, 0.982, 1.23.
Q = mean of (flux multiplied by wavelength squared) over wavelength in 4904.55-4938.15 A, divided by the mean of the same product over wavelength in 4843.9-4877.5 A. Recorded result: 1.2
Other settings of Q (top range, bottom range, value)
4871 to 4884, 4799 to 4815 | 0.93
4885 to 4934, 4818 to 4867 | 1.07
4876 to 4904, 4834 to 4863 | 1.08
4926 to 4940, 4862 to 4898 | 1.13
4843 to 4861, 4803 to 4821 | 0.91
